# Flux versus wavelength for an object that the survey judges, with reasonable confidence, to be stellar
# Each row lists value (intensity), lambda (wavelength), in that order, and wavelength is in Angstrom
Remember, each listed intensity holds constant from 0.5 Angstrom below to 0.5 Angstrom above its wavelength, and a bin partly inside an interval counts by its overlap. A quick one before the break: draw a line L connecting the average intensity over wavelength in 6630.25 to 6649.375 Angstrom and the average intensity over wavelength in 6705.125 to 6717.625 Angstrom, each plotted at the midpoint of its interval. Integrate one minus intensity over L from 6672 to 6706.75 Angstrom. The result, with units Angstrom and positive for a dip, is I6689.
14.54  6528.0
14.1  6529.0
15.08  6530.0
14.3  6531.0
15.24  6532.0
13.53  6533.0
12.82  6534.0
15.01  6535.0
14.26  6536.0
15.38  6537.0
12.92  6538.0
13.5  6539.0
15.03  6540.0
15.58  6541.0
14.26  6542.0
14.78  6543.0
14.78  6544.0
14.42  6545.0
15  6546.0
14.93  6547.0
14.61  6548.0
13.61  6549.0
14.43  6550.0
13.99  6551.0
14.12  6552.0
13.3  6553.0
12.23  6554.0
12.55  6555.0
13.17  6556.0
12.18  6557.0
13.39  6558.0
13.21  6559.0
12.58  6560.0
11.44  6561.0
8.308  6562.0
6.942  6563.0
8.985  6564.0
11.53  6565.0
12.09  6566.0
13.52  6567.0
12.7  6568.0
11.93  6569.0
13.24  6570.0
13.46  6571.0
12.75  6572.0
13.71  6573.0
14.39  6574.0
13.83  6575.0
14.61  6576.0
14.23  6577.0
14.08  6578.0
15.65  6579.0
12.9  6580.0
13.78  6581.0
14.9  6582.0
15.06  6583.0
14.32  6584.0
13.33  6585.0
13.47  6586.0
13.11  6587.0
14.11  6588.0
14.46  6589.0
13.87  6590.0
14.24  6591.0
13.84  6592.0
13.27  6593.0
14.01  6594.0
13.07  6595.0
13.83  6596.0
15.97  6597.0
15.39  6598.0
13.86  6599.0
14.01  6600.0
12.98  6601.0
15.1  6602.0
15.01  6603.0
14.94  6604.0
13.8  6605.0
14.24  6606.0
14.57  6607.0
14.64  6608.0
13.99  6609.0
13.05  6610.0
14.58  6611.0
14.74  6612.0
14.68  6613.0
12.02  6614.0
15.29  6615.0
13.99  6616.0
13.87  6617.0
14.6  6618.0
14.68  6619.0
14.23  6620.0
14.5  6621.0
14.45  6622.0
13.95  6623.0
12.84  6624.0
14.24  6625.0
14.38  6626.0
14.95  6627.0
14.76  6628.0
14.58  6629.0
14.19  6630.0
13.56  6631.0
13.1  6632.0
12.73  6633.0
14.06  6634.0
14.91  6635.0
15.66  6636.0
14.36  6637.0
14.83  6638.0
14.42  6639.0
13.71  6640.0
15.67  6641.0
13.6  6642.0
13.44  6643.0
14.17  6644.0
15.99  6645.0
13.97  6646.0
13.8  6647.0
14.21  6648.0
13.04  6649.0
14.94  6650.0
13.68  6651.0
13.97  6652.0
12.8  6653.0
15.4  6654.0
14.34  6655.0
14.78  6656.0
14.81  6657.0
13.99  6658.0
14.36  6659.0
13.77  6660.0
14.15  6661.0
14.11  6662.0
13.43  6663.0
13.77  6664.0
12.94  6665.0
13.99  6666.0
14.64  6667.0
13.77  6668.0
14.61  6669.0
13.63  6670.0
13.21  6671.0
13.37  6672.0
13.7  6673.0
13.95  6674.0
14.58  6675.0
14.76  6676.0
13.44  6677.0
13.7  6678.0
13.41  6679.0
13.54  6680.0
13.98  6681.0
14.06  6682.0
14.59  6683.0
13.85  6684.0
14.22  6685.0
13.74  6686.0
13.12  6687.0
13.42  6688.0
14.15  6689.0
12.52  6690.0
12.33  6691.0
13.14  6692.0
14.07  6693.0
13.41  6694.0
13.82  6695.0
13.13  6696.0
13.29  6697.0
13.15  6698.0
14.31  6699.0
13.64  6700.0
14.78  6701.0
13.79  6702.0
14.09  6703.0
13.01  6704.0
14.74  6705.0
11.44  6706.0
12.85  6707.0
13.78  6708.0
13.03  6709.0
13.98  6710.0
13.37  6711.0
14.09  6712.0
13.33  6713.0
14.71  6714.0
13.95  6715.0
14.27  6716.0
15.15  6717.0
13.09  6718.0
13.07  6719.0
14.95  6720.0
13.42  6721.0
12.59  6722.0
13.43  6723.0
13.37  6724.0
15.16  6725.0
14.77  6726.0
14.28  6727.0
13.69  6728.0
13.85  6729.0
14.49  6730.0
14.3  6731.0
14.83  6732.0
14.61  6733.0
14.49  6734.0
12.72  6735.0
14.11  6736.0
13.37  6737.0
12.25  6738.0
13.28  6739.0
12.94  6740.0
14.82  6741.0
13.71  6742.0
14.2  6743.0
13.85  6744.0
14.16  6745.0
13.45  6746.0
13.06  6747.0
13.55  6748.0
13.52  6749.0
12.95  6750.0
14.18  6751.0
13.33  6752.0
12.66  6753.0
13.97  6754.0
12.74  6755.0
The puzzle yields 0.45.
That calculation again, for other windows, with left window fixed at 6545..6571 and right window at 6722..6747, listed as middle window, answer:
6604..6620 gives -1.49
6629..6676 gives -2.88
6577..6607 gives -3.06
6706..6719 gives 0.04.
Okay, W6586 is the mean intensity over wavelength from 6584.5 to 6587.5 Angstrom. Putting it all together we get 13.3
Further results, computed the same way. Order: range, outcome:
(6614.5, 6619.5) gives 14.5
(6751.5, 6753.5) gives 13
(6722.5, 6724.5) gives 13.4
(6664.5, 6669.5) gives 14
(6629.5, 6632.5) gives 13.6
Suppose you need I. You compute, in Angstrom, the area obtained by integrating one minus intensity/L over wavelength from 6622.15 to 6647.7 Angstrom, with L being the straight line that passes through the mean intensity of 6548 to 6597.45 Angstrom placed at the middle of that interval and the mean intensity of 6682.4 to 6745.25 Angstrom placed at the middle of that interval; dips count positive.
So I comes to -1.5 Angstrom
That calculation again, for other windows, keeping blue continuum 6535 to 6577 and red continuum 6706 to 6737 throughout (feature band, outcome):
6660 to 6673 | -0.12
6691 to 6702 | 0.13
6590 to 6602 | -0.61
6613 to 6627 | -0.67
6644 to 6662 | -0.81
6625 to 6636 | -0.54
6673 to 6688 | -0.20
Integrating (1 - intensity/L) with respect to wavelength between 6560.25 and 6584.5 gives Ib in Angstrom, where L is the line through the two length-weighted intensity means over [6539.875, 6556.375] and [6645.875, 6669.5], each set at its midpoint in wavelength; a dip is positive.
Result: 2.2 Angstrom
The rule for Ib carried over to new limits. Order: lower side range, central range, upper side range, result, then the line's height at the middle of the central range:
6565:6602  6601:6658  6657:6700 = -1.9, 13.8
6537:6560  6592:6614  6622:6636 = -0.3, 14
